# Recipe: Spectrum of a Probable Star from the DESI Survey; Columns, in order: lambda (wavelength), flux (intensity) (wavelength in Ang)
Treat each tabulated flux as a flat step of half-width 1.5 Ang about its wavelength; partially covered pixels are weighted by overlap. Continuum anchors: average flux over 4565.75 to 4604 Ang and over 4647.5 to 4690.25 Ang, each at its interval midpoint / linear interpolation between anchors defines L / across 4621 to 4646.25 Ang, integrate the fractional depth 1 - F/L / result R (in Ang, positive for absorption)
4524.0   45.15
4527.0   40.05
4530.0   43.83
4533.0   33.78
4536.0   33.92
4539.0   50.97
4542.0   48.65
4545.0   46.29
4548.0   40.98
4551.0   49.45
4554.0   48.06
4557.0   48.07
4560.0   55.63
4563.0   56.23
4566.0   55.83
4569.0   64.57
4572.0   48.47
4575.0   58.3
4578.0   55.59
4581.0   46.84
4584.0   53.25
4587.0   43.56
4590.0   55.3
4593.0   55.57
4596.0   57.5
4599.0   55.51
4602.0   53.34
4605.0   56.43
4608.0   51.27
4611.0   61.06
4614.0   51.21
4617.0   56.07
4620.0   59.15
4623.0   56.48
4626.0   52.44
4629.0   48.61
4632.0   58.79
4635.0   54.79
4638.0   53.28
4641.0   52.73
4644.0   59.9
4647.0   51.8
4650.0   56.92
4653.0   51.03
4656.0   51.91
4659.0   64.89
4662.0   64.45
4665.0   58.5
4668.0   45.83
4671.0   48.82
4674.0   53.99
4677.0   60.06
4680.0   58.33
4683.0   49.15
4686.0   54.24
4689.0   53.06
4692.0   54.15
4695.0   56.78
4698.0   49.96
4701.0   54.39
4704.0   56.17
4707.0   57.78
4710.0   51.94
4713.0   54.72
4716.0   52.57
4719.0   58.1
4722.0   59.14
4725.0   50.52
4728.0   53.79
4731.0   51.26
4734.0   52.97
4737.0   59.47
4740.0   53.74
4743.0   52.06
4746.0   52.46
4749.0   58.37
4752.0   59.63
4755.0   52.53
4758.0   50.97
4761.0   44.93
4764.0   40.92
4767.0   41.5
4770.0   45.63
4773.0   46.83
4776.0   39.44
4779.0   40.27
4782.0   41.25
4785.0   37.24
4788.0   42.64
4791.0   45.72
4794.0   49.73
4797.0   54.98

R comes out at 0.0 Ang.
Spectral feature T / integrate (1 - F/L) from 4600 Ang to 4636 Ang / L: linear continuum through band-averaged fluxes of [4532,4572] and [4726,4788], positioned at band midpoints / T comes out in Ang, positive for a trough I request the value -4.6 Ang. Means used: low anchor 48.8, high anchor 48.6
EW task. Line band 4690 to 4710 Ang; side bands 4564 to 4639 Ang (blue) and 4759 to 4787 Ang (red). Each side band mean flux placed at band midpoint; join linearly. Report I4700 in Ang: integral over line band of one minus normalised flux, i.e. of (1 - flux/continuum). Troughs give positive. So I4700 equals -3.03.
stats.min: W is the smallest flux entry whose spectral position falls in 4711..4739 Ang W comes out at 50.52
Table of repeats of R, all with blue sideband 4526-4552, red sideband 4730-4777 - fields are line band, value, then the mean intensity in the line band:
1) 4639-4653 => -2.4 Ang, 54.8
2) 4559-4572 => -3.9 Ang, 57.1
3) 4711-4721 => -1.3 Ang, 55.2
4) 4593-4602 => -2.2 Ang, 55.8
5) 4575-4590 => -2.3 Ang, 51.2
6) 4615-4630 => -2.9 Ang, 54.6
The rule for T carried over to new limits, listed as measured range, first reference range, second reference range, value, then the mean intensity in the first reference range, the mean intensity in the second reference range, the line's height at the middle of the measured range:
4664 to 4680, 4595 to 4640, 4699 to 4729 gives 0.3 Ang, 55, 54.8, 54.9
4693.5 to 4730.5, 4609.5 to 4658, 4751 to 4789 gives -4.2 Ang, 54.9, 44.7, 49.1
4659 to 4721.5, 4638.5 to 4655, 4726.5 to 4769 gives -2.1 Ang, 54.3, 51.7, 53.2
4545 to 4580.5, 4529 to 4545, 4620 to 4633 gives -4.9 Ang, 42.6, 54.5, 46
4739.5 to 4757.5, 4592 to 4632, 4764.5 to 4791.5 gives -4.2 Ang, 55.1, 42.1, 44.4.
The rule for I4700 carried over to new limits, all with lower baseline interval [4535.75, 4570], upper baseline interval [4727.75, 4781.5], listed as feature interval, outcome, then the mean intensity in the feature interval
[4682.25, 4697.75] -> -1.12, 53.4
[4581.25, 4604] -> -1.37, 53.1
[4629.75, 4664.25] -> -4.39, 56.3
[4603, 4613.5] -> -1.17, 55.6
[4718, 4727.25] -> -1.11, 55.6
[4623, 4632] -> -0.52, 52.9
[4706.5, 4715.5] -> -0.82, 54.2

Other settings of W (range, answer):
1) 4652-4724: 45.83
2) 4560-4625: 43.56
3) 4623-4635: 48.61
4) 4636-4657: 51.03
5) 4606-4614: 51.21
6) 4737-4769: 40.92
